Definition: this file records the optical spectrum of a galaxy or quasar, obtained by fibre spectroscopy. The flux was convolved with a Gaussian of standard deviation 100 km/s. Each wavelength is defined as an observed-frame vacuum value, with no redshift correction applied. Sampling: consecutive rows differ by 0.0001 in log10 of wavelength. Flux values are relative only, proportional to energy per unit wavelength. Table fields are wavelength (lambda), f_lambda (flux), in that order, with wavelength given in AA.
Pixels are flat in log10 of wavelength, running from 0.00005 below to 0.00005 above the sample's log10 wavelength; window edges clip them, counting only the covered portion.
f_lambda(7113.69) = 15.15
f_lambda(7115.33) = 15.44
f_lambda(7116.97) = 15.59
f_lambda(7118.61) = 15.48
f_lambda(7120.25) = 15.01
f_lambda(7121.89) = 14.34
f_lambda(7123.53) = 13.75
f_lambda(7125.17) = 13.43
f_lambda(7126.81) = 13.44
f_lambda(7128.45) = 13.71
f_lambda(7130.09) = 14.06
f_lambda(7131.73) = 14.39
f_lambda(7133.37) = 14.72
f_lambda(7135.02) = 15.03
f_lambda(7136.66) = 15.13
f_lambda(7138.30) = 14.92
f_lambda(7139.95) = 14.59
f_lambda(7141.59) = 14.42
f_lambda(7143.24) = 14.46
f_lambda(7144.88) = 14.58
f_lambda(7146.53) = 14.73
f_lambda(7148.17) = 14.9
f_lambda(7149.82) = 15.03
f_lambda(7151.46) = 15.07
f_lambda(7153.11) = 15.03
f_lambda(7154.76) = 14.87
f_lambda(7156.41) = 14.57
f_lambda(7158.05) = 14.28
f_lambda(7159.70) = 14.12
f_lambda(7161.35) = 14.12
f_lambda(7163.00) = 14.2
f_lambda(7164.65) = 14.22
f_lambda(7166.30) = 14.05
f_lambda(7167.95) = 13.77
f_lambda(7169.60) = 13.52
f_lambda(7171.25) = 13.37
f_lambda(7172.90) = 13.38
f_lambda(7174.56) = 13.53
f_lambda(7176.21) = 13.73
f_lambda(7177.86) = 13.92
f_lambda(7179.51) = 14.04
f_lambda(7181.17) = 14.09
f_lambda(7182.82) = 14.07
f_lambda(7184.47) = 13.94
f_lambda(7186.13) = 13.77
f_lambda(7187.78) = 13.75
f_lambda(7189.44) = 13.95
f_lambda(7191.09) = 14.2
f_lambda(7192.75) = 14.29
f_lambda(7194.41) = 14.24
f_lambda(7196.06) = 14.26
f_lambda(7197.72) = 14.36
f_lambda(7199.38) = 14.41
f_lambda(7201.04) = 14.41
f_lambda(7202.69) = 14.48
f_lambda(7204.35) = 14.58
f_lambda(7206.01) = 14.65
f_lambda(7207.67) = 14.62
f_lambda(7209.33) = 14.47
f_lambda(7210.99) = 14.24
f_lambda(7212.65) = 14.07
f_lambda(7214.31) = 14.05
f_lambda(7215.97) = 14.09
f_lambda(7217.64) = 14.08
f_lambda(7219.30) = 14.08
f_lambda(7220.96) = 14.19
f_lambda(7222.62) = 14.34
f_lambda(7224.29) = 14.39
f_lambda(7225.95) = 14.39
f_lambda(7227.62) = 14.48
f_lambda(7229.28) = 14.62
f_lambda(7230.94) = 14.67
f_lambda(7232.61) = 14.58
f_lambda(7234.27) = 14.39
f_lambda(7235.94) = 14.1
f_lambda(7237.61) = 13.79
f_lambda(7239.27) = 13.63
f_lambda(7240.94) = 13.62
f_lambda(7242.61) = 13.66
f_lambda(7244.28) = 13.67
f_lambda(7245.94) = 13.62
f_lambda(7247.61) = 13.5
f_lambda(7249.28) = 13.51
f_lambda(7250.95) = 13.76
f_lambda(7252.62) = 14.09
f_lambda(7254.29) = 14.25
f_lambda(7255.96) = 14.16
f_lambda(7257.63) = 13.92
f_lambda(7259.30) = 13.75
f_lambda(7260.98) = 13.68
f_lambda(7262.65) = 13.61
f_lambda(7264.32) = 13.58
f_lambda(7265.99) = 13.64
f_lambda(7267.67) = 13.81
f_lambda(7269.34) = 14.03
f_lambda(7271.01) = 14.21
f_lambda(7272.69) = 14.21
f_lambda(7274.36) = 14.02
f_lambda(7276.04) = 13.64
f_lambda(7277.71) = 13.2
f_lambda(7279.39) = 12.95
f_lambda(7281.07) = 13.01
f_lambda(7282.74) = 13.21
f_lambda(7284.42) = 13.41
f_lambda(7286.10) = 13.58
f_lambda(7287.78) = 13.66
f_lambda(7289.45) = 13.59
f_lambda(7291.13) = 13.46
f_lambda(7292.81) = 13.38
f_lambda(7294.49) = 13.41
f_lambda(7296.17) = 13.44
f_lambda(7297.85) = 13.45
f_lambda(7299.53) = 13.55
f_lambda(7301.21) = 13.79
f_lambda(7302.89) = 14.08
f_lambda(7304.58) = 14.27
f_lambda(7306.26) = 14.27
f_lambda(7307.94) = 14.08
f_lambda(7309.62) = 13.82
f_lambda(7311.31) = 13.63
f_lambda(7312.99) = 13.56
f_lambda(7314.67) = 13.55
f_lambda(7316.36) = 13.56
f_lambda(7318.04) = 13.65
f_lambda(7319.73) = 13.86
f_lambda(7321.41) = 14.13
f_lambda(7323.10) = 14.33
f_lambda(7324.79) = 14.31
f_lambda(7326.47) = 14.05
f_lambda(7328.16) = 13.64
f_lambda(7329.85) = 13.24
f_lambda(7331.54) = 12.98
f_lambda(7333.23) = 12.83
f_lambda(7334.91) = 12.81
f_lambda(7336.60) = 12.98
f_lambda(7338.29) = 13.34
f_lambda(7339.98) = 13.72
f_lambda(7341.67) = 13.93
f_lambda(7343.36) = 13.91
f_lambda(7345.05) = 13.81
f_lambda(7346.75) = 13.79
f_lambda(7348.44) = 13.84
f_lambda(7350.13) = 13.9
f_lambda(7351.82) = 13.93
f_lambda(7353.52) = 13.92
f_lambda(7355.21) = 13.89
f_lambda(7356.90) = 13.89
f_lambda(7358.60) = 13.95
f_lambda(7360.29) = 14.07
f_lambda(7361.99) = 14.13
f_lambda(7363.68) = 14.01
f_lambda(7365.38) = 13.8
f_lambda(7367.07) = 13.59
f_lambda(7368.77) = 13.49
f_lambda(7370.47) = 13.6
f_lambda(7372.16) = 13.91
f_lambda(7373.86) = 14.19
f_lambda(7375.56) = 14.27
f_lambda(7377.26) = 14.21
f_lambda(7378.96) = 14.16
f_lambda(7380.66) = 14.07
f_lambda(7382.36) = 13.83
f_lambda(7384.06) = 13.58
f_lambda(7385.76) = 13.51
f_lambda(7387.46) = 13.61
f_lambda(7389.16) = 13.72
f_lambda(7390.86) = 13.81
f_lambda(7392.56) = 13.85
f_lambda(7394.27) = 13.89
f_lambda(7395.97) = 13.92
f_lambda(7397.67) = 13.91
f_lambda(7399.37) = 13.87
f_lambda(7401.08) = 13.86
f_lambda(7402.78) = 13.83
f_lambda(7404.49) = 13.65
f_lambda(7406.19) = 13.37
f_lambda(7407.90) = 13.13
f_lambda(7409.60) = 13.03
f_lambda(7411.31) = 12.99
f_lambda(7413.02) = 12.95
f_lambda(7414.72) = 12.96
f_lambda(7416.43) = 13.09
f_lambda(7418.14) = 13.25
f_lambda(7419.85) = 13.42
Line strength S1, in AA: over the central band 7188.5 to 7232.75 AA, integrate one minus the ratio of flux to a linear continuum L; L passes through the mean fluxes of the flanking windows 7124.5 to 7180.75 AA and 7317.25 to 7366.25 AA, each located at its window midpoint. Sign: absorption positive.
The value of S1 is -0.7 AA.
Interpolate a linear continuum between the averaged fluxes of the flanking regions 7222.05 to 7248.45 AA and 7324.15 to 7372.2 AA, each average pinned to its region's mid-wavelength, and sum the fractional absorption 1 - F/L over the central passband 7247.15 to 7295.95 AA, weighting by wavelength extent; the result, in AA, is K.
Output 1.0 AA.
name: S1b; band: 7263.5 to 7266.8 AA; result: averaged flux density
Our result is 13.6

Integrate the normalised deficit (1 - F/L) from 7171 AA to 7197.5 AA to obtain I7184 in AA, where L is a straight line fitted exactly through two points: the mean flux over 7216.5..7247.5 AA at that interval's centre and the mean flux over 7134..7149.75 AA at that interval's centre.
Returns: 1.0 AA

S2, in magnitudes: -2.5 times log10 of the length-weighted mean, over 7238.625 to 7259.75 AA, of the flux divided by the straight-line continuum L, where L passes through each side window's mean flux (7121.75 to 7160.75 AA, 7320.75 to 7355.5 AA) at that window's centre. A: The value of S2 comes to 0.020 mag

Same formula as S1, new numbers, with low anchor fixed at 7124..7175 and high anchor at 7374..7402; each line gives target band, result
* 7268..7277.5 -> 0.1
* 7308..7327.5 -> 0.2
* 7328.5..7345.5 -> 0.8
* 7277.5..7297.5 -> 1.0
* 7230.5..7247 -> 0.2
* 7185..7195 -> 0.2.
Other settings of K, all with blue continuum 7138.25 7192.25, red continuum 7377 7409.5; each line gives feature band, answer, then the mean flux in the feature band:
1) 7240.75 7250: 0.3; 13.6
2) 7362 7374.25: 0.0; 13.8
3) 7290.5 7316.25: 0.4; 13.7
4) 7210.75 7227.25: -0.1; 14.2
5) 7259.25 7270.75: 0.2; 13.8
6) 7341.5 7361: -0.1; 13.9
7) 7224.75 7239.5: -0.3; 14.3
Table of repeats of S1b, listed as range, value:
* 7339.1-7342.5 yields 13.8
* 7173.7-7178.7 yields 13.7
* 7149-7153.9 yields 15.1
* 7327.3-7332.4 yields 13.3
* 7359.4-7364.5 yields 14.1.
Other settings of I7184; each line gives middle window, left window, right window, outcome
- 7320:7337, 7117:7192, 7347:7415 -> 0.4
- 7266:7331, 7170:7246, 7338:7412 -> 1.1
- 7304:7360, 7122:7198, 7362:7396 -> 0.8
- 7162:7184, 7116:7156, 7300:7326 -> 1.0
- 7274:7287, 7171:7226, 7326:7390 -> 0.5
